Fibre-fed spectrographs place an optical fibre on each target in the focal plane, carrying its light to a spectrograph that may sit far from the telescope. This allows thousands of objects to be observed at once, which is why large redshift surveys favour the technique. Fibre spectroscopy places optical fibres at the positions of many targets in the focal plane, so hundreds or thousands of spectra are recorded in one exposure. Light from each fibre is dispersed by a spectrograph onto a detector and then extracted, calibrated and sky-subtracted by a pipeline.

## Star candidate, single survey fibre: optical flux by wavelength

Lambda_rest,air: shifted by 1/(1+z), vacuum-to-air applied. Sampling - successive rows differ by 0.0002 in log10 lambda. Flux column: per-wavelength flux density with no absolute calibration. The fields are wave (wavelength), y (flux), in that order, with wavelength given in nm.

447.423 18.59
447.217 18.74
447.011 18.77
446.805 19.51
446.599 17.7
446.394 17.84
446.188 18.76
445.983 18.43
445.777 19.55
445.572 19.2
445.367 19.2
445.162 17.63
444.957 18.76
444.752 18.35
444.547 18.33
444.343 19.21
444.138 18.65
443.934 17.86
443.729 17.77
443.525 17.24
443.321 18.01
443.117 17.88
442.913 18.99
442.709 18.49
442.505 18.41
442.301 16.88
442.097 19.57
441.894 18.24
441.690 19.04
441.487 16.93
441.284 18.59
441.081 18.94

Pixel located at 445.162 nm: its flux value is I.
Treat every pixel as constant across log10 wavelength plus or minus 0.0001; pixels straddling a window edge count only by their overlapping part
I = 17.63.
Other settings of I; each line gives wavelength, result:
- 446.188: 18.76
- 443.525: 17.24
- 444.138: 18.65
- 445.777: 19.55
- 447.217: 18.74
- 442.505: 18.41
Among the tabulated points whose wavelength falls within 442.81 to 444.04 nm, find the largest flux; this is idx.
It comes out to 18.99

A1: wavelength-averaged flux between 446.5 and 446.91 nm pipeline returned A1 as 18.6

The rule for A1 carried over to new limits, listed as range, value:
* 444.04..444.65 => 18.7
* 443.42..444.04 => 17.6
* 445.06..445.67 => 18.7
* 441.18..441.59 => 17.8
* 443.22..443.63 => 17.6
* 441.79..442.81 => 18.3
